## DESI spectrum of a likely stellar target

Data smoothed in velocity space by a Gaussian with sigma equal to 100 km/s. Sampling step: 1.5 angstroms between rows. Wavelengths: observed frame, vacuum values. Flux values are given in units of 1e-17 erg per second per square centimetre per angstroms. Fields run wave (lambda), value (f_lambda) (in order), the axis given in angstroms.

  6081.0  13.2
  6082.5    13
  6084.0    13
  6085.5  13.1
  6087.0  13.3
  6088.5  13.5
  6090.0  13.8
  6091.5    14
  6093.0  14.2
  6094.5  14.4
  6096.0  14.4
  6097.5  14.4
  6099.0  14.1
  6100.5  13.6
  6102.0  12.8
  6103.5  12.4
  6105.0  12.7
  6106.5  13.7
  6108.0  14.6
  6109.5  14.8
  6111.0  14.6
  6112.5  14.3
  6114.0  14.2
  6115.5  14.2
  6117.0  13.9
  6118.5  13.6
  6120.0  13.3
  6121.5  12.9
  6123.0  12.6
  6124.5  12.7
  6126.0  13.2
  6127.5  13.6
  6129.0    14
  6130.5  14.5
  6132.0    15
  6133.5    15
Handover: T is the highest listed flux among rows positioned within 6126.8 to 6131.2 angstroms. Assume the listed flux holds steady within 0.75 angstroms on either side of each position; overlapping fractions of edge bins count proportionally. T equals 14.5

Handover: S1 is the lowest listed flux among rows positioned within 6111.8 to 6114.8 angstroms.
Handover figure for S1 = 14.2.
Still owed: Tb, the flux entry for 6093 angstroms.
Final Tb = 14.2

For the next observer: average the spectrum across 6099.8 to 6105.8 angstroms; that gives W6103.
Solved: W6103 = 12.9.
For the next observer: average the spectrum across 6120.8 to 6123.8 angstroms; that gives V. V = 12.7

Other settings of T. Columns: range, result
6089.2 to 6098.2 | 14.4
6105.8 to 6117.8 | 14.8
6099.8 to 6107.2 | 13.7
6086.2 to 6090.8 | 13.8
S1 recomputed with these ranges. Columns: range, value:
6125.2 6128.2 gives 13.2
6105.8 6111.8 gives 13.7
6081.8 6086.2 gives 13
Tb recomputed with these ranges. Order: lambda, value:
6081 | 13.2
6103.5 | 12.4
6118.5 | 13.6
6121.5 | 12.9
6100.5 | 13.6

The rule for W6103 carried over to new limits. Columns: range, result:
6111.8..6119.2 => 14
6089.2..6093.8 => 14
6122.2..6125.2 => 12.7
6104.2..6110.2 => 13.9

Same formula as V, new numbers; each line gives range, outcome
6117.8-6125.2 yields 13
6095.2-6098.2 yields 14.4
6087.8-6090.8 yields 13.7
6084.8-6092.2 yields 13.5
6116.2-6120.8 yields 13.6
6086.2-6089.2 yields 13.4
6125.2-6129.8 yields 13.6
